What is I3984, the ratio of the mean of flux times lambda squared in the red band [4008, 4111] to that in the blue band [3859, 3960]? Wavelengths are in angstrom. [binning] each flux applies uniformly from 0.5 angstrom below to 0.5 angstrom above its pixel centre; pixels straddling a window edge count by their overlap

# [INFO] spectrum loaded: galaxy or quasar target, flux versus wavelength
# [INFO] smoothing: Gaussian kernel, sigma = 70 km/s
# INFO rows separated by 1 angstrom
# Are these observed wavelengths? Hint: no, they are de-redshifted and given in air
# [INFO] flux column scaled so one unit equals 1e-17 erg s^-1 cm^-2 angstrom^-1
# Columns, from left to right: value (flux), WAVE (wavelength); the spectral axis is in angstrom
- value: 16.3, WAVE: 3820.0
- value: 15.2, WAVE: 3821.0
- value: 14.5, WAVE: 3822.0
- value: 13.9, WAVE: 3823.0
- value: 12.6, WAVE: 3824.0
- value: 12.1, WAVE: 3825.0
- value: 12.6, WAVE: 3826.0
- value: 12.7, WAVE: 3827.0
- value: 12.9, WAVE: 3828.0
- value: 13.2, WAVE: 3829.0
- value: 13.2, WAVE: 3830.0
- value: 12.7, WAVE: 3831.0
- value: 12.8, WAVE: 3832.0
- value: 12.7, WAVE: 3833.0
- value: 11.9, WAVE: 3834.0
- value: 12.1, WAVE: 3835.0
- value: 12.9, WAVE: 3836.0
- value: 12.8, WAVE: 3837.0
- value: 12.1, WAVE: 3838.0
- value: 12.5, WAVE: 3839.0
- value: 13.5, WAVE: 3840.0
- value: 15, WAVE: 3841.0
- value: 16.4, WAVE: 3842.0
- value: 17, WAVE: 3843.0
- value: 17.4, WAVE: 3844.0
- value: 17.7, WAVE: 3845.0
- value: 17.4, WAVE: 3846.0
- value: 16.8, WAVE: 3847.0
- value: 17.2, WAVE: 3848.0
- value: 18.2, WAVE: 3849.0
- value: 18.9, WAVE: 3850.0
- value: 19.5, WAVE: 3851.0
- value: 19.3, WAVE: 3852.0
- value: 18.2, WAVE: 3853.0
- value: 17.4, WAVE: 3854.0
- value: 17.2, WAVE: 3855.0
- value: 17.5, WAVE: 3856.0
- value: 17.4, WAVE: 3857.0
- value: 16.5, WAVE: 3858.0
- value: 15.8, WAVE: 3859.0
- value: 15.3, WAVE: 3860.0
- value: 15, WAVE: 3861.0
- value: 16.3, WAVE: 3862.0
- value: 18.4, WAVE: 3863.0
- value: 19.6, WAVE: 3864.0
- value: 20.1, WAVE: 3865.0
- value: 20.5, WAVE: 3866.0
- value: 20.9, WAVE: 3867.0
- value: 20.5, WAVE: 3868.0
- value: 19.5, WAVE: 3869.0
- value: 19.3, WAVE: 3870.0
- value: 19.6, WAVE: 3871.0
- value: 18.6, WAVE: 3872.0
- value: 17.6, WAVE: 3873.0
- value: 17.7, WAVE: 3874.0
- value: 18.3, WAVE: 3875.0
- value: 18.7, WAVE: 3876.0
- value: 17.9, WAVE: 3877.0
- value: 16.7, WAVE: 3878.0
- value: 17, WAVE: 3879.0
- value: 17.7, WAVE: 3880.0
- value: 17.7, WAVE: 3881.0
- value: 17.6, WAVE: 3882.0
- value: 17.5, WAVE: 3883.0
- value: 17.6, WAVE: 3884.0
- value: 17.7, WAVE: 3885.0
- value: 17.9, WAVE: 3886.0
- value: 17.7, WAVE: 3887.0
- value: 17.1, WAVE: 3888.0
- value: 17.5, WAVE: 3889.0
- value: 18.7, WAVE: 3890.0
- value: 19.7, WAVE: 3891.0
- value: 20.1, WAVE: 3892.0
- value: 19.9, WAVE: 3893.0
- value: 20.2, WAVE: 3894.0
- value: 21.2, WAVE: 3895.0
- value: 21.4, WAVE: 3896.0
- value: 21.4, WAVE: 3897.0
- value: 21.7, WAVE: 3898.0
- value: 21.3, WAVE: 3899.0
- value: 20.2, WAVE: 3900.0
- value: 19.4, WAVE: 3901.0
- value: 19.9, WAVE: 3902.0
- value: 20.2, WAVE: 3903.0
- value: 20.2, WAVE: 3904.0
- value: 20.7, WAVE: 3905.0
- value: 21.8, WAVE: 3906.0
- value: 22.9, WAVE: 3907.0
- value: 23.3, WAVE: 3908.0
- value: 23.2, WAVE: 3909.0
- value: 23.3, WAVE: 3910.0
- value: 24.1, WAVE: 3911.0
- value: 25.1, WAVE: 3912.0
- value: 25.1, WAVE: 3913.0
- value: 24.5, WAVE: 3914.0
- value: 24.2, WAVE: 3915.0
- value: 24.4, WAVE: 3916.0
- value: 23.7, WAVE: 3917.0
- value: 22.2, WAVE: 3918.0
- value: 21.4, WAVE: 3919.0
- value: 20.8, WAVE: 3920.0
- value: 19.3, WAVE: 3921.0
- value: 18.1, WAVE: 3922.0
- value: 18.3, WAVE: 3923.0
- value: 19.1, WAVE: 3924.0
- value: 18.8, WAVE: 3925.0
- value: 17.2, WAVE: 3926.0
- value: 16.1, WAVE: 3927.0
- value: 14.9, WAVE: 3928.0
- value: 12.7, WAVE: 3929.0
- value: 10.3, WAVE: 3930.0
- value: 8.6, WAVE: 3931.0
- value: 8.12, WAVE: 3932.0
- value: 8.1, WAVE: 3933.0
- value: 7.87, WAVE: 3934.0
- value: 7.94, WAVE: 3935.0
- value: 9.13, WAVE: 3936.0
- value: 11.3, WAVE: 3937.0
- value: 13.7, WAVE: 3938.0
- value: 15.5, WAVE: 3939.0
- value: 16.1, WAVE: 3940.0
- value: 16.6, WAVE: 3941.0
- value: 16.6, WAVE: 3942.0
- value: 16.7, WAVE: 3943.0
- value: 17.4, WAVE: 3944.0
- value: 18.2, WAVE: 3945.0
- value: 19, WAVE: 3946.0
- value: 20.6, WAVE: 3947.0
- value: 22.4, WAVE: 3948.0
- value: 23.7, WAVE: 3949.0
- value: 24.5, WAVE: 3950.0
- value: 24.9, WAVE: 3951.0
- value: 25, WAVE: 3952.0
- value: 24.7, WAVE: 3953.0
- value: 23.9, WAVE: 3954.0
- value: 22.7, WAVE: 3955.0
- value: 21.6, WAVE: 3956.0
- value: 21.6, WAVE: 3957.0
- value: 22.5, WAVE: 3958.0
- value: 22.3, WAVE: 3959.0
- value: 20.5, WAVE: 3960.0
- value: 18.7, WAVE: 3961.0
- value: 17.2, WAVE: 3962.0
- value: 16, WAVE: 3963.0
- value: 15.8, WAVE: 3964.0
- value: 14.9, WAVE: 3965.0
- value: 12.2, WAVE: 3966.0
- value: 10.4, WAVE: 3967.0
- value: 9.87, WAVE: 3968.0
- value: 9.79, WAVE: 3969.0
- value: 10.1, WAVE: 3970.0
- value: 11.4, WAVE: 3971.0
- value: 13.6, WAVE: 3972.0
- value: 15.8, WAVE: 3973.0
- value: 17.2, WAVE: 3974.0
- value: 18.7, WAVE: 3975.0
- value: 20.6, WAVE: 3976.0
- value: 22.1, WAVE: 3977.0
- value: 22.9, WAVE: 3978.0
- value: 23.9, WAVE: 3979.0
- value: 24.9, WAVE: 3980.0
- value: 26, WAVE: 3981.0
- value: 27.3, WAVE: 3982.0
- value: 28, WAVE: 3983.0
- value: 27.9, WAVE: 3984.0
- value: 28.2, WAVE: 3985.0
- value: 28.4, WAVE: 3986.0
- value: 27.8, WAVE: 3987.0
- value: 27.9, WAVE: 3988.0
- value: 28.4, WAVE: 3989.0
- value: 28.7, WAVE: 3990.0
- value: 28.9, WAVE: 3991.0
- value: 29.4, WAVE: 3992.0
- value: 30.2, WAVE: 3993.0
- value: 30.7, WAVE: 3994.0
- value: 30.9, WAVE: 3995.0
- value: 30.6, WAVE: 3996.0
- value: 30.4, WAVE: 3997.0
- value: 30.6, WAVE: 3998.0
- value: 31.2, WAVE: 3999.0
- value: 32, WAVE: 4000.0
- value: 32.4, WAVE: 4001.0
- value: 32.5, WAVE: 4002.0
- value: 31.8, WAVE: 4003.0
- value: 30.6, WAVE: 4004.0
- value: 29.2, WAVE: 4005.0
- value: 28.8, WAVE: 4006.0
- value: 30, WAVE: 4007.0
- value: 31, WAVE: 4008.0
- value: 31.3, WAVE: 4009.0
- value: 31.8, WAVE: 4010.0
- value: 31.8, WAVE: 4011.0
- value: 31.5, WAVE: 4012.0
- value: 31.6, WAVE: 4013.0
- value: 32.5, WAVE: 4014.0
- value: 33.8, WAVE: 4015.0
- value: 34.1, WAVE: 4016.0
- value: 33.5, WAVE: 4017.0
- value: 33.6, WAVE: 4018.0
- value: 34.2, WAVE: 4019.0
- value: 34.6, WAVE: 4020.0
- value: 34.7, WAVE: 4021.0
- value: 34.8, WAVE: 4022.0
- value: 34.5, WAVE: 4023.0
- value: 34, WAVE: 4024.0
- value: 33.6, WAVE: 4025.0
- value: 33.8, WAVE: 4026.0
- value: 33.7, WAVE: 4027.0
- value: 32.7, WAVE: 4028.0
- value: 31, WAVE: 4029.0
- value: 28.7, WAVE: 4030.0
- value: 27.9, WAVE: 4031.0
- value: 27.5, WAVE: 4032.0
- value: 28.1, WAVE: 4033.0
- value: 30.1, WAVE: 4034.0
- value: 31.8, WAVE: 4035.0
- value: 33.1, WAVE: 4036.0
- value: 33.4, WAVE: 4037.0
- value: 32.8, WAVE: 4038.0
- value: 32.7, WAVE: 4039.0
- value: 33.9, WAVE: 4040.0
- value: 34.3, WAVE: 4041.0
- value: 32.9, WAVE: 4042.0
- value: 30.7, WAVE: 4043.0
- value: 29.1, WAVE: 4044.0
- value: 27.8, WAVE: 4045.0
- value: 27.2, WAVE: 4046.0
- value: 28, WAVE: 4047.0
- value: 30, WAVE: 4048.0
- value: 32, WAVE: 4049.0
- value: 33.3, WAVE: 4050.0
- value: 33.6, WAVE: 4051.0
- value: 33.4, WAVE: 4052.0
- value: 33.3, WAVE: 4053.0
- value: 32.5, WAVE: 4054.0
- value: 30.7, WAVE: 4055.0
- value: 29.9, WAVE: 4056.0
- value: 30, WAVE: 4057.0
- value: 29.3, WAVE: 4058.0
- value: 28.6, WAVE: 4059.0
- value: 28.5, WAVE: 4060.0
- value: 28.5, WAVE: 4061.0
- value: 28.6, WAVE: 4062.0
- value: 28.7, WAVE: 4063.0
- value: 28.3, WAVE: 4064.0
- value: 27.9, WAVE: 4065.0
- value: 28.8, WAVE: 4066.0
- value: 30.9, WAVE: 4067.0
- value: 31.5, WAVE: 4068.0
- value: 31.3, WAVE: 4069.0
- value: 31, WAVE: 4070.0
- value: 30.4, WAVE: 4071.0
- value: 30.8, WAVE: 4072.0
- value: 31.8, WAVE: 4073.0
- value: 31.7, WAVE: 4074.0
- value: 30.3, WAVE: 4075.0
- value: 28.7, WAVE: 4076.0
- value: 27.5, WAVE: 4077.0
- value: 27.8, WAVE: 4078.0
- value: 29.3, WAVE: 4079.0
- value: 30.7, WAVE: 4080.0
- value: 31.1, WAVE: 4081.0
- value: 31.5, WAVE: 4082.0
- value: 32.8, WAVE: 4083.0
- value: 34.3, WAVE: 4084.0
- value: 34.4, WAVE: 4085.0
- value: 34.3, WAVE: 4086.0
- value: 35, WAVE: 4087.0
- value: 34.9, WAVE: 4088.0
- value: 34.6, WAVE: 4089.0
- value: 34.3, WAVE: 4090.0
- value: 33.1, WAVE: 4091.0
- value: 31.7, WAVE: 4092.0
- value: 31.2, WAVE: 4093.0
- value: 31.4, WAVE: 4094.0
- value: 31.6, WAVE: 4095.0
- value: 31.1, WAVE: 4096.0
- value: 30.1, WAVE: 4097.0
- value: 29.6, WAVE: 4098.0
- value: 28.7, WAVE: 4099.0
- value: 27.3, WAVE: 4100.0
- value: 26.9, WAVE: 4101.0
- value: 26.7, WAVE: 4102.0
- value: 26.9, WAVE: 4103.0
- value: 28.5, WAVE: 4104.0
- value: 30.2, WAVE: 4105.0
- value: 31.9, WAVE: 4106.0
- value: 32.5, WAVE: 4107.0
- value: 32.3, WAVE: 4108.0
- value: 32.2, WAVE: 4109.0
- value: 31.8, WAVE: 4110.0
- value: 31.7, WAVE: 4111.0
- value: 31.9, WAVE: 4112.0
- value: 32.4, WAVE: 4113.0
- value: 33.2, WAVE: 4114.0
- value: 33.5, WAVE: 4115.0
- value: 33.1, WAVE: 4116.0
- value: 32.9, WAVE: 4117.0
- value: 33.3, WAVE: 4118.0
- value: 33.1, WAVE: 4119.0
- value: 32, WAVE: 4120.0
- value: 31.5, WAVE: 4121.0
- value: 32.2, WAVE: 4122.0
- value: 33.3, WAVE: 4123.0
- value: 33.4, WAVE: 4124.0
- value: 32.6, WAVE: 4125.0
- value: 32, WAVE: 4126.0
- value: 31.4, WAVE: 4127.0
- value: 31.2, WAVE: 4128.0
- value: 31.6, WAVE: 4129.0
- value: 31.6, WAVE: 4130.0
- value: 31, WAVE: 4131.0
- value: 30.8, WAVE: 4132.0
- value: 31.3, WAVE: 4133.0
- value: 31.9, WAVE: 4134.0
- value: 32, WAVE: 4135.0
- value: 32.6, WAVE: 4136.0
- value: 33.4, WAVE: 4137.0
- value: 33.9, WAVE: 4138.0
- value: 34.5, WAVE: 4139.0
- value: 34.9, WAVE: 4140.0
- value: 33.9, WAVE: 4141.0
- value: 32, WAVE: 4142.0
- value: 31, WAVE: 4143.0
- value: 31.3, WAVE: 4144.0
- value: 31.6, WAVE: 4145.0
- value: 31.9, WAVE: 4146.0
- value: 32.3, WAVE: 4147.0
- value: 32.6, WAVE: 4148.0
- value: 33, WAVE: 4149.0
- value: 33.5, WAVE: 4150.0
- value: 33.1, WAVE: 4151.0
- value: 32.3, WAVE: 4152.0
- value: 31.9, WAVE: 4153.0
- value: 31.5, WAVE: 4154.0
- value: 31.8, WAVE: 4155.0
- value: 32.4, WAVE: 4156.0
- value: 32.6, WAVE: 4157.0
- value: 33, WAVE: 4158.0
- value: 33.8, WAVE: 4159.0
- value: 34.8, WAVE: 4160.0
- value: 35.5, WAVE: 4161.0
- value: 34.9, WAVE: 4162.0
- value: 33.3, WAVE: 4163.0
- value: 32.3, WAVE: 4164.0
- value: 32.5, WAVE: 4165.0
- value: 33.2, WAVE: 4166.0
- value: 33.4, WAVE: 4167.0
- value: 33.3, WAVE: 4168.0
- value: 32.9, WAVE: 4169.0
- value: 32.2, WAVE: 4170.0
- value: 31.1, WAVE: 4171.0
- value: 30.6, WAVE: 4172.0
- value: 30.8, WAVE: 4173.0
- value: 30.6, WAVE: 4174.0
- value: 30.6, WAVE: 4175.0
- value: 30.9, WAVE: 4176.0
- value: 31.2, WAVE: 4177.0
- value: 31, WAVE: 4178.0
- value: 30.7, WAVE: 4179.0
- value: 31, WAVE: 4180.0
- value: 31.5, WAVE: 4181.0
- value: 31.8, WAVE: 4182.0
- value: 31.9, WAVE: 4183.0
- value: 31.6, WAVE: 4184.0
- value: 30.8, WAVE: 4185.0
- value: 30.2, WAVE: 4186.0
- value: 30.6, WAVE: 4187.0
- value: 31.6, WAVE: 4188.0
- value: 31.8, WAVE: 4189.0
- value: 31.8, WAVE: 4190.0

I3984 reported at 1.8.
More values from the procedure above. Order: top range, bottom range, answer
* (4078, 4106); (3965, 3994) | 1.51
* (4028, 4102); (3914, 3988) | 1.75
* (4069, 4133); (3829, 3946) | 1.99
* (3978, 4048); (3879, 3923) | 1.58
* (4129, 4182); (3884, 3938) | 1.96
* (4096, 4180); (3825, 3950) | 2.05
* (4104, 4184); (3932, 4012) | 1.57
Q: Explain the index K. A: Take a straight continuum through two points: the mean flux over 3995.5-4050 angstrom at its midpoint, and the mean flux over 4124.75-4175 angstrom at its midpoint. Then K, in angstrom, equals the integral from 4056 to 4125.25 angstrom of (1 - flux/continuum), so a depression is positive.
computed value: 2.2 angstrom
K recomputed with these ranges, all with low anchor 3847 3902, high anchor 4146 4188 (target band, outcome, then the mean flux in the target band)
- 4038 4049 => -1.84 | 30.8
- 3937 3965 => 3.07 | 19.7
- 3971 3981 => 1.48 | 19.8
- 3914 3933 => 2.88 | 17.6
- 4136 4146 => -0.62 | 32.9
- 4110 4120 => -0.99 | 32.7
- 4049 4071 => -2.65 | 30.4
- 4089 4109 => -1.02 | 30.5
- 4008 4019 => -3.31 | 32.6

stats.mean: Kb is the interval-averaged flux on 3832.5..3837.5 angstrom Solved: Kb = 12.5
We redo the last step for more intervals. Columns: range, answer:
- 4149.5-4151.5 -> 33.3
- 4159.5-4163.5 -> 34.6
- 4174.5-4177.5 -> 30.9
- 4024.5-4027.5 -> 33.7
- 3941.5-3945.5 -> 17.2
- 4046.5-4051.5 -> 31.4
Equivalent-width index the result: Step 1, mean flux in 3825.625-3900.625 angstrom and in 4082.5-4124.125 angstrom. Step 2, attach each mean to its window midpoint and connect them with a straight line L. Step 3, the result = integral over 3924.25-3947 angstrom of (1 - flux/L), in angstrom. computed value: 8.2 angstrom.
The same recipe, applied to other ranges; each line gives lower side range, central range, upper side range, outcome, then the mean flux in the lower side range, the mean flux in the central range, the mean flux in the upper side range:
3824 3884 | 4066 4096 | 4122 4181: -3.2 angstrom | 16.4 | 31.7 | 32.3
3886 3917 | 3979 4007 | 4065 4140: -3.6 angstrom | 21.3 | 29.3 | 31.5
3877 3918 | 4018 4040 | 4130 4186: -4.9 angstrom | 20.5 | 32.3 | 32.3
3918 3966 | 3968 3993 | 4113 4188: -2.9 angstrom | 17.5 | 22.7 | 32.3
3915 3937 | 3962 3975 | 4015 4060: 5.0 angstrom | 15.7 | 13.5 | 31.8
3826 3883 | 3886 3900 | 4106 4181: -0.8 angstrom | 16.6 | 19.8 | 32.4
